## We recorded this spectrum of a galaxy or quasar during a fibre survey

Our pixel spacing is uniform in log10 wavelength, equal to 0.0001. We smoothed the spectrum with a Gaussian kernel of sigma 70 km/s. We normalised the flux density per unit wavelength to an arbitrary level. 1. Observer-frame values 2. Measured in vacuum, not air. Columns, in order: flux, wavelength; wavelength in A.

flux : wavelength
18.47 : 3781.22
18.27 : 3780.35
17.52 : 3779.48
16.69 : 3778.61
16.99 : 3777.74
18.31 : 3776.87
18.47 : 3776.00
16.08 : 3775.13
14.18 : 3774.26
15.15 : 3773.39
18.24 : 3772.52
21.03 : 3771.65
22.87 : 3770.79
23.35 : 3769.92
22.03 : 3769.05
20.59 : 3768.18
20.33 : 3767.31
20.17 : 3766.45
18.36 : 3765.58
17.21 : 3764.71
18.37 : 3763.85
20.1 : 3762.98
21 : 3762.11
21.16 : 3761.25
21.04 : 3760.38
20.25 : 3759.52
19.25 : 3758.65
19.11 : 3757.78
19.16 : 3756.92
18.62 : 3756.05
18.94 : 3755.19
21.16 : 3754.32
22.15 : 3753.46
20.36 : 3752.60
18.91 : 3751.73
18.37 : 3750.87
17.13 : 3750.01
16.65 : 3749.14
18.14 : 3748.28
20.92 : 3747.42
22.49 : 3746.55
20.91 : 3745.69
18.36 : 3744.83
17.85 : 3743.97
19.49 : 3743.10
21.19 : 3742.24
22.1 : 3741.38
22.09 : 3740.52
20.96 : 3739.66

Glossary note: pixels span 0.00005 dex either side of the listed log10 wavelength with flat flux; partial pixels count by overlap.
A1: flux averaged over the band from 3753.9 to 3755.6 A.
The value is 20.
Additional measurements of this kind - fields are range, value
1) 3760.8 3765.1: 19.6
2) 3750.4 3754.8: 20.2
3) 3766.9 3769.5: 20.9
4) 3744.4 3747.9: 20.6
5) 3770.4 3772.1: 22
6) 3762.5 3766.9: 18.9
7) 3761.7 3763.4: 20.5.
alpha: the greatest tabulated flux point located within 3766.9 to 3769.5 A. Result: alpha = 22.03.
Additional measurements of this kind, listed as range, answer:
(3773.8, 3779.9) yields 18.47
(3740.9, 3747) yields 22.49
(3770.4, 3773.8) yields 22.87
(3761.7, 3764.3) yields 21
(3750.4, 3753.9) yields 22.15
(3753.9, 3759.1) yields 21.16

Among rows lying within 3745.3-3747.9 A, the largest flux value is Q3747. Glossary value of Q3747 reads 22.49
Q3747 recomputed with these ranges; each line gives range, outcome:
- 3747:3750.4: 20.92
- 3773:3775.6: 16.08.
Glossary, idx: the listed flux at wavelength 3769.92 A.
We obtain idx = 23.35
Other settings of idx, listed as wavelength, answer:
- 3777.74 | 16.99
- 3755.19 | 18.94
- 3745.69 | 20.91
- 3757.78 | 19.11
